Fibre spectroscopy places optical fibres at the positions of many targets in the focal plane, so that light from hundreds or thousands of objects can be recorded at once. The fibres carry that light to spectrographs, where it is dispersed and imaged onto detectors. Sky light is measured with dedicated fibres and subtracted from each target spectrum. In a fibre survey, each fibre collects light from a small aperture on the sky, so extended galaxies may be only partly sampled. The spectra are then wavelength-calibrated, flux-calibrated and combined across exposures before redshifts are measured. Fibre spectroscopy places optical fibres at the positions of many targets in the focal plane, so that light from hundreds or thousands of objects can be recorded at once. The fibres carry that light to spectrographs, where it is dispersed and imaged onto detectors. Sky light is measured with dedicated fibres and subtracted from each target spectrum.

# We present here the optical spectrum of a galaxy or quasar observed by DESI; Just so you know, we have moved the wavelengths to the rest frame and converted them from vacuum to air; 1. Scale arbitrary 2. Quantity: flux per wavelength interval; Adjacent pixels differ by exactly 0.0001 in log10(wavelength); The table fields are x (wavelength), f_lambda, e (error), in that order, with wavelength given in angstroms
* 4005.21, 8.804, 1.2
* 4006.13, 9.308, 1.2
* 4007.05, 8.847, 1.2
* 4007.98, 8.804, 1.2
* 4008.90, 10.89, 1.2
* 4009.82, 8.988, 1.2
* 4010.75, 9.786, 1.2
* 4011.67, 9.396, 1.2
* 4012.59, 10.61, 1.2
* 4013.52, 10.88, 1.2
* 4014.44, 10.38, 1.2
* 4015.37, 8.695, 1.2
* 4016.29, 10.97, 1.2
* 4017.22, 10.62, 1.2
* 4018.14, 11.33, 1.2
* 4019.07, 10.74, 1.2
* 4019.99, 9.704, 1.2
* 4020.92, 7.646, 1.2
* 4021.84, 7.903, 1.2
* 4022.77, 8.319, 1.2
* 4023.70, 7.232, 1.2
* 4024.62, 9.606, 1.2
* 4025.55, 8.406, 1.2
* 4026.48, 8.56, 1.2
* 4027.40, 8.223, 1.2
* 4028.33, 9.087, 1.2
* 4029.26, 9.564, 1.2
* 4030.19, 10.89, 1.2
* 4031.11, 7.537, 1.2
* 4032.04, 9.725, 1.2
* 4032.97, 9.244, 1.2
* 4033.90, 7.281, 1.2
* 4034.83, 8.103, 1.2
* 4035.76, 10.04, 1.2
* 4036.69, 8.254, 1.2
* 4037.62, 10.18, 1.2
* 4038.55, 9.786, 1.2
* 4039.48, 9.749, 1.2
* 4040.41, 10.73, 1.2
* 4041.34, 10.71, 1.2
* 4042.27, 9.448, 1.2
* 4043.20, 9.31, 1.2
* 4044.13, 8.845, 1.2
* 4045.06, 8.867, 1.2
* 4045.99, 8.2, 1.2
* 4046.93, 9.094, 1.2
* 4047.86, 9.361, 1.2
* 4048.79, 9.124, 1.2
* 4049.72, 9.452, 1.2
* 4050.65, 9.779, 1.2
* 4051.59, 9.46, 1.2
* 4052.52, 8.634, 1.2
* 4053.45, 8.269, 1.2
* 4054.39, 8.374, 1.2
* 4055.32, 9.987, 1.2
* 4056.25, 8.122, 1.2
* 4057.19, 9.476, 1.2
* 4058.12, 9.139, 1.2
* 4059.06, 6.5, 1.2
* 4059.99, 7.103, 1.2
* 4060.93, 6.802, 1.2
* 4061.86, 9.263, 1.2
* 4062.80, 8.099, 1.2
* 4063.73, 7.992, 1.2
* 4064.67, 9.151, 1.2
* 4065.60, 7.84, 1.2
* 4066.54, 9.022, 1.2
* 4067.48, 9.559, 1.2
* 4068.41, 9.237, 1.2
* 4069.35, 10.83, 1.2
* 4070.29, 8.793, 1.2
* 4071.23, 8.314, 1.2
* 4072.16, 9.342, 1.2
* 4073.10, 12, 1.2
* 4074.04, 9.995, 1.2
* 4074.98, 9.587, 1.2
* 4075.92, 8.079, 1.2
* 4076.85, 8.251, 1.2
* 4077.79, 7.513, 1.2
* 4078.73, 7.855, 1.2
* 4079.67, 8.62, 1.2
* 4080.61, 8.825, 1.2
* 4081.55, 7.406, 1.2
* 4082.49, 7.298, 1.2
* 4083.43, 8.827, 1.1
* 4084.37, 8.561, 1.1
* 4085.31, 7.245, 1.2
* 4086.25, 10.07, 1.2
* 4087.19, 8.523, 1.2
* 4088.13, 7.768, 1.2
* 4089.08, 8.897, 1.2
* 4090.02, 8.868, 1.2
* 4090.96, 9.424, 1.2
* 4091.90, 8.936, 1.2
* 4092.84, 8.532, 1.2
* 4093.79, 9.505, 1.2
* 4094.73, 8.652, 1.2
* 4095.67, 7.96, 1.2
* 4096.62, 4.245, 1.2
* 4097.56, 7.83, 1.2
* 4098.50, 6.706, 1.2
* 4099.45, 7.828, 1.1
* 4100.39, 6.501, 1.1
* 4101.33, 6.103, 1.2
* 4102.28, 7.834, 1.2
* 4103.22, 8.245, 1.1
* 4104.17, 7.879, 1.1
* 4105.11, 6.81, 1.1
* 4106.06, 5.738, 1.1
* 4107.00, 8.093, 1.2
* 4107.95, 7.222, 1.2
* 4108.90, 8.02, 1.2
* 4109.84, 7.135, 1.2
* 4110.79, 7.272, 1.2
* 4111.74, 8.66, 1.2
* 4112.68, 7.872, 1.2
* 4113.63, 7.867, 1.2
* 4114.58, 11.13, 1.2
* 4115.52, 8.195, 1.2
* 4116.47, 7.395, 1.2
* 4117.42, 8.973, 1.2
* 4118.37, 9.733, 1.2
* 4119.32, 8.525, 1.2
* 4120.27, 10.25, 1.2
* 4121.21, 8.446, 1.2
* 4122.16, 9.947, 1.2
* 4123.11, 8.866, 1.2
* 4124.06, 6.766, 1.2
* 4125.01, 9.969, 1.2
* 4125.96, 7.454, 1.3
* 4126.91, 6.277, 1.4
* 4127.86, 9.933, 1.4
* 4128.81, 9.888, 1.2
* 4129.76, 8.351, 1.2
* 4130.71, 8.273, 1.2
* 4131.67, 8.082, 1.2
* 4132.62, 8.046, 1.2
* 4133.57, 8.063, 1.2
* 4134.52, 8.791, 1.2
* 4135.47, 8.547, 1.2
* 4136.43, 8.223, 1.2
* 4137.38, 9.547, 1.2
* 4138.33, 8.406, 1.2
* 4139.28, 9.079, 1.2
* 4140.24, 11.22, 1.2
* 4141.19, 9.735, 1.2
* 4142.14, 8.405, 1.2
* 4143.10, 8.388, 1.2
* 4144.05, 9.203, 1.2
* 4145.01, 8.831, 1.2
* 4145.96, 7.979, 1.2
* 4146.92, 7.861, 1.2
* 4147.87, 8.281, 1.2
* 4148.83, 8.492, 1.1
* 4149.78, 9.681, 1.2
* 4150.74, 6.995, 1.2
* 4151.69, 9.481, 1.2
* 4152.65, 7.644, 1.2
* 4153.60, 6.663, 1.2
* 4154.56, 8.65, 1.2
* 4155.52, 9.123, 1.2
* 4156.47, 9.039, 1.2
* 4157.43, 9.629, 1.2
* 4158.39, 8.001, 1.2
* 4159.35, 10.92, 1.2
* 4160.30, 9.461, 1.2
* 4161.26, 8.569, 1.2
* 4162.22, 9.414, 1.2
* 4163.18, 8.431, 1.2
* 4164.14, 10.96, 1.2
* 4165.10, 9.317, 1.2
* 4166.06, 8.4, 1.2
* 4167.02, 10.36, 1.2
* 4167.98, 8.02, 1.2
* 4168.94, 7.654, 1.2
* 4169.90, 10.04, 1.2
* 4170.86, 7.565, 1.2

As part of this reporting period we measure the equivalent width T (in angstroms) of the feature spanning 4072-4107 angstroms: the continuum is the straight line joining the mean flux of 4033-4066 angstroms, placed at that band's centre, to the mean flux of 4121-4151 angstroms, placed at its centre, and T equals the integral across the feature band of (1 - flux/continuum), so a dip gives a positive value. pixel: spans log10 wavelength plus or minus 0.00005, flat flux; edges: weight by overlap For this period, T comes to 2.4 angstroms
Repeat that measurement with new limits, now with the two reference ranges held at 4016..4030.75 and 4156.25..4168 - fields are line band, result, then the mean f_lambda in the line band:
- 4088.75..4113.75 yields 4.2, 7.72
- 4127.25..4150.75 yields 1.4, 8.75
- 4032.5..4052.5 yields 0.0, 9.27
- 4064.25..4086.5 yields 1.1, 8.83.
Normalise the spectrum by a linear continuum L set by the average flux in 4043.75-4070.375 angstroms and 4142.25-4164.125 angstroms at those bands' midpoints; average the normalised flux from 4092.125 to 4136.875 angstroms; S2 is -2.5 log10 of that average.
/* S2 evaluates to 0.08 mag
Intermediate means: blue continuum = 8.77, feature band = 8.1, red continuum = 8.71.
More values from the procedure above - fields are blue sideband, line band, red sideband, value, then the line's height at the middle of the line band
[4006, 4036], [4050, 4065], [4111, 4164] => 0.08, 9.12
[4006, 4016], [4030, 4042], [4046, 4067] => -0.03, 9.12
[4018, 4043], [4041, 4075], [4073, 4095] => -0.01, 8.9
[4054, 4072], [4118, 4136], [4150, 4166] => 0.02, 8.81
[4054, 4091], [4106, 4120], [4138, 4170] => 0.07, 8.77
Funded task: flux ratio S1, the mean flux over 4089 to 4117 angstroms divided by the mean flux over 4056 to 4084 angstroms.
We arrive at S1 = 0.9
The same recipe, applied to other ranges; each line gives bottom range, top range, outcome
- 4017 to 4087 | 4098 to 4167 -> 0.95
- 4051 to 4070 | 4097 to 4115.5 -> 0.88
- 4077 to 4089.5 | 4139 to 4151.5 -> 1.07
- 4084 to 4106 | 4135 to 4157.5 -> 1.10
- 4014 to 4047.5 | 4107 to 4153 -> 0.93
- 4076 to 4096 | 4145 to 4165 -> 1.04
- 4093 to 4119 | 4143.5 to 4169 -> 1.13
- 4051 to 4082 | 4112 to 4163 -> 1.00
